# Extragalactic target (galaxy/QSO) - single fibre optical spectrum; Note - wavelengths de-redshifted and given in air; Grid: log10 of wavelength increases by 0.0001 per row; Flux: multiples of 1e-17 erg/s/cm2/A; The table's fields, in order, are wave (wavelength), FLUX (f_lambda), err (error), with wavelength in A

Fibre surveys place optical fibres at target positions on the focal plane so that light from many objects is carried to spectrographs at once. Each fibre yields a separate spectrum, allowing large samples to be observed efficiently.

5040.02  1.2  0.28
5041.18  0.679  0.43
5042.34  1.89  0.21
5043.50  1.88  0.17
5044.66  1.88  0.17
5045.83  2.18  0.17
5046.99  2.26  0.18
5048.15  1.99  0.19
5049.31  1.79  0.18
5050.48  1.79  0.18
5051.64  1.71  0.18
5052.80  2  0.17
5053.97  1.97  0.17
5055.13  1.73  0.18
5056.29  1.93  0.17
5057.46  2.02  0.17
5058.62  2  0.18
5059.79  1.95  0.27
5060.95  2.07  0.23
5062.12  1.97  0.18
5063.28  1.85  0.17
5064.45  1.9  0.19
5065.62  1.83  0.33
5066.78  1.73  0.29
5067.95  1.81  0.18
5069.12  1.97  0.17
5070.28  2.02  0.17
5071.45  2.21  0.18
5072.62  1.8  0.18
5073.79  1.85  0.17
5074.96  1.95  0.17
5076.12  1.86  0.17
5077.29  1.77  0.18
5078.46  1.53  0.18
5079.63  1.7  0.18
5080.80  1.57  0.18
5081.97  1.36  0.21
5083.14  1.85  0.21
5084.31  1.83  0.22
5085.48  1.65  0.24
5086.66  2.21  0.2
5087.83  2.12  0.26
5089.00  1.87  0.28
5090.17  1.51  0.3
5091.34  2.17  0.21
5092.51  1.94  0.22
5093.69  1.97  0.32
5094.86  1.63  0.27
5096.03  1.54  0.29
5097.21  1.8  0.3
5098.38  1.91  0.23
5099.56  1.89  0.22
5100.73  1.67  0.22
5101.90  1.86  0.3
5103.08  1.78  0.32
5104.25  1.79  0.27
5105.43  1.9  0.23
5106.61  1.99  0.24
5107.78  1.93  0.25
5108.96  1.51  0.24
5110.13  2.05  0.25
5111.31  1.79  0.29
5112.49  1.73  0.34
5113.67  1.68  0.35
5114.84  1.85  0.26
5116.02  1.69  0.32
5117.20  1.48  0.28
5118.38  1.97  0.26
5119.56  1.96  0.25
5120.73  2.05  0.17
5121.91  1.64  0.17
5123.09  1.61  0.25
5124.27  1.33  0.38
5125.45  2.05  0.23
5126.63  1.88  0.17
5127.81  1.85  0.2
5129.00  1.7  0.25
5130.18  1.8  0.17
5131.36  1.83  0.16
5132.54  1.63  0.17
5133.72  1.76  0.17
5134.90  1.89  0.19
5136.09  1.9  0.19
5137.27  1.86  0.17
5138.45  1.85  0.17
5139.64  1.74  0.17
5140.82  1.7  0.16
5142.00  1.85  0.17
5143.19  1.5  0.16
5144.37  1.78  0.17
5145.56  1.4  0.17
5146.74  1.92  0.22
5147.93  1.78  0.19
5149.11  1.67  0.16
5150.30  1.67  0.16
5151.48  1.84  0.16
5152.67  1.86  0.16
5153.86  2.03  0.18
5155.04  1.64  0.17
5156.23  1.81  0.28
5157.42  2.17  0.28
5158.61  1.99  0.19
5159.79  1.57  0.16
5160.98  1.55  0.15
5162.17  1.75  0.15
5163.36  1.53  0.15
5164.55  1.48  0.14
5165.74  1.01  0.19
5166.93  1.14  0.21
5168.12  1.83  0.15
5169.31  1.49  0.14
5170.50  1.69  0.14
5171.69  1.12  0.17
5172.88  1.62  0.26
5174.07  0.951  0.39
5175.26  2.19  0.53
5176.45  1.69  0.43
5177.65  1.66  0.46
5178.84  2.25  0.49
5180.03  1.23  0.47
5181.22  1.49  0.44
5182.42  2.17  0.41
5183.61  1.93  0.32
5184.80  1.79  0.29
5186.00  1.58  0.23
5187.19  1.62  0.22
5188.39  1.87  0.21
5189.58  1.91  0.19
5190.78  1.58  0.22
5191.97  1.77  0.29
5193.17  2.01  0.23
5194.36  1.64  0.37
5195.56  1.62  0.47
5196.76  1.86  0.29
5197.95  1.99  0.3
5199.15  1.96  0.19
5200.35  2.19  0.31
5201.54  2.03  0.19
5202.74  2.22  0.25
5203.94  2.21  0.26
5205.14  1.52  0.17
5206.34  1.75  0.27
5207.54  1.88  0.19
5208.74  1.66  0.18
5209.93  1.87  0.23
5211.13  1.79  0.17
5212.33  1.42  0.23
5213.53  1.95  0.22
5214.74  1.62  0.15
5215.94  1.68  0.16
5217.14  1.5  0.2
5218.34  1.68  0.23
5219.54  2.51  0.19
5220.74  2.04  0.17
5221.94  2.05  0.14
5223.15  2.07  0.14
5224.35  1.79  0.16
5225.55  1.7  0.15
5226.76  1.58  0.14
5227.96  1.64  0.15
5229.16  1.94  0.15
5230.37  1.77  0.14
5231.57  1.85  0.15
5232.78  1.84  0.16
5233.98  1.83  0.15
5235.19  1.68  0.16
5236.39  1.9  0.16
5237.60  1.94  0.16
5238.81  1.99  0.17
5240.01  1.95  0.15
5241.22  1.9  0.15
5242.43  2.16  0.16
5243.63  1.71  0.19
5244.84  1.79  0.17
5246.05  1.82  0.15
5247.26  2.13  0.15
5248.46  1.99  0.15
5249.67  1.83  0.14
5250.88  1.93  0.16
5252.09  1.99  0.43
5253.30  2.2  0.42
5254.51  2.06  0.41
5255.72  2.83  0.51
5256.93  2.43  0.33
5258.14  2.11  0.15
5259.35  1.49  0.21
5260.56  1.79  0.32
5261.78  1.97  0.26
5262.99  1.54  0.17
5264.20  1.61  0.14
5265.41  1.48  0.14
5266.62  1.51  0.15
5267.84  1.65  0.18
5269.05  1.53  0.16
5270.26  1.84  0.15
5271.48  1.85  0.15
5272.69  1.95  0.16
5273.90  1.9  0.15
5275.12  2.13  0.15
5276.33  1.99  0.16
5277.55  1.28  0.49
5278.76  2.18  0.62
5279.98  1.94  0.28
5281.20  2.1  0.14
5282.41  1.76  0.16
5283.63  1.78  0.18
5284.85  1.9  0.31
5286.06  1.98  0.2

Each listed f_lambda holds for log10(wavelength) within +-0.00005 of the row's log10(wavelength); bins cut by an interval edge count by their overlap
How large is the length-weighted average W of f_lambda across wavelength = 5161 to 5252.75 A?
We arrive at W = 1.79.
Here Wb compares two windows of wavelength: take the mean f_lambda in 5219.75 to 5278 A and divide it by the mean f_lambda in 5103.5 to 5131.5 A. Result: 1.0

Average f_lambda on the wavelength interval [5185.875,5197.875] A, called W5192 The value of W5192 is 1.76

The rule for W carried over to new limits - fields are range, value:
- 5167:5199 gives 1.71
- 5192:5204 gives 1.95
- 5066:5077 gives 1.91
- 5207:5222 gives 1.81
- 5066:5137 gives 1.81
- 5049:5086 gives 1.84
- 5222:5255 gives 1.89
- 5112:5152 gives 1.76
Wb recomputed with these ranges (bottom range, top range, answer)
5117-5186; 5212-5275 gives 1.09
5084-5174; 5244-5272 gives 1.08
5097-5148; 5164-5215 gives 0.97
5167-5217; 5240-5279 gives 1.08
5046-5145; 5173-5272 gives 1.01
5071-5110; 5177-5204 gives 1.01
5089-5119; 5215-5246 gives 1.03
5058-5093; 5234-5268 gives 1.02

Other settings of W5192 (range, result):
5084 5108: 1.85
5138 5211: 1.74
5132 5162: 1.77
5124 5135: 1.78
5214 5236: 1.82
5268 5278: 1.81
